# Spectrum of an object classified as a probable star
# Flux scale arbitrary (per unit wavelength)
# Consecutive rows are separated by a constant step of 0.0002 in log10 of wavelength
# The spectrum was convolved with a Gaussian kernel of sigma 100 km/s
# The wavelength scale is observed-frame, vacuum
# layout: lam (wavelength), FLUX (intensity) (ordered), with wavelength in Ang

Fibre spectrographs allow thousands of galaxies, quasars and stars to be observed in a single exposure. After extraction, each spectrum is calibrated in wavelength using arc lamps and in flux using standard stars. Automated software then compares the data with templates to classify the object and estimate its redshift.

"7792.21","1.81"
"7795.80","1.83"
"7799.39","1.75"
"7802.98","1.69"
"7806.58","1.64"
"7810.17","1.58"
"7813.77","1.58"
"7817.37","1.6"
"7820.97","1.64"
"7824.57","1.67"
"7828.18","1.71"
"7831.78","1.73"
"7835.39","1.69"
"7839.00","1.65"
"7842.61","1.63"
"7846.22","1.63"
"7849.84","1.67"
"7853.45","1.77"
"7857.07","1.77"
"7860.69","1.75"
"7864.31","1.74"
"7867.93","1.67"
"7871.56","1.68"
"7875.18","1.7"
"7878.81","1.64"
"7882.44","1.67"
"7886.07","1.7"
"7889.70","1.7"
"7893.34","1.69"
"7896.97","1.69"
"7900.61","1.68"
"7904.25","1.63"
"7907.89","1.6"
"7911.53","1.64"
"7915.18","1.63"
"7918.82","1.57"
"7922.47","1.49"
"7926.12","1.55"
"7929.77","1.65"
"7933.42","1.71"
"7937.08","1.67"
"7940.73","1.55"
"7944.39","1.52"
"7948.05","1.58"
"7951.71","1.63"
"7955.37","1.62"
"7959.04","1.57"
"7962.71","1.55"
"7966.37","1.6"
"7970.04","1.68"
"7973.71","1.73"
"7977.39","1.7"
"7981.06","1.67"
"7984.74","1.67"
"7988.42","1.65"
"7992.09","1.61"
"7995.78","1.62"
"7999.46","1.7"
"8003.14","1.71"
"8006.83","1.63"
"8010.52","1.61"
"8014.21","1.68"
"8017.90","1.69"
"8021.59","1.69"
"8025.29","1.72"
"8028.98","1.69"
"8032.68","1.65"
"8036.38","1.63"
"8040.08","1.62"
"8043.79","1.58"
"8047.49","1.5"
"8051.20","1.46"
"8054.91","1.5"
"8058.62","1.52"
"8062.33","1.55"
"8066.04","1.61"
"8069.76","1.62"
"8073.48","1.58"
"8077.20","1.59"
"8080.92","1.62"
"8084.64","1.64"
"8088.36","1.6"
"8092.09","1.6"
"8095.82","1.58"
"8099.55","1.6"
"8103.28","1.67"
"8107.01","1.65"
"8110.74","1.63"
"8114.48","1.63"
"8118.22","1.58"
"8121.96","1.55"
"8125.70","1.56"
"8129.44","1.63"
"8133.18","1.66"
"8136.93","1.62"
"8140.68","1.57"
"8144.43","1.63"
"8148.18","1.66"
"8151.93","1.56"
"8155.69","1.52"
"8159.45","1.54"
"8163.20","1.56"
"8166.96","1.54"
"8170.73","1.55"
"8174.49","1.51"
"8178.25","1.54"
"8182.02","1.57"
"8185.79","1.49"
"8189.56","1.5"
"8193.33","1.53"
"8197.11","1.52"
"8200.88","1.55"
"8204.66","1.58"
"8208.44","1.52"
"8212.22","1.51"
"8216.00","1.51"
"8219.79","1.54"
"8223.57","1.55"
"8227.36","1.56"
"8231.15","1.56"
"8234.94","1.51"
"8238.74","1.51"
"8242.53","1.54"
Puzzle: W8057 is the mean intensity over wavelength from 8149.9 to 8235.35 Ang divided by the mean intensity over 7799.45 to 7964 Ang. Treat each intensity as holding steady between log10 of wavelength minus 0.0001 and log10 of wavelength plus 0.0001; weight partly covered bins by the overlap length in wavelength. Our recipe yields 0.9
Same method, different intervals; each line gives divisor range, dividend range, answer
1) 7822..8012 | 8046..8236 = 0.95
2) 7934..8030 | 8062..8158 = 0.98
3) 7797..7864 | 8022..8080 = 0.95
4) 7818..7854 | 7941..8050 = 0.98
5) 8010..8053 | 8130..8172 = 0.97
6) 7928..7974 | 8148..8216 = 0.95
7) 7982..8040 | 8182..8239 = 0.92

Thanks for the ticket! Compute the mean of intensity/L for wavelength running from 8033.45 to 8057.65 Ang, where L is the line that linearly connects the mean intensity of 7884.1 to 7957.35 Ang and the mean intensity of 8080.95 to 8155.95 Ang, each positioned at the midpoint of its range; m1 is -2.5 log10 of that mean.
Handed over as 0.04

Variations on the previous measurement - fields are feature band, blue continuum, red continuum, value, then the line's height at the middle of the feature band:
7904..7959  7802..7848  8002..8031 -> 0.042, 1.66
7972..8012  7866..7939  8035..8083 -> -0.041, 1.6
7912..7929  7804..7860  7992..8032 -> 0.065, 1.67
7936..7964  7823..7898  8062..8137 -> 0.052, 1.66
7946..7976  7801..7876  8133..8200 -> 0.007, 1.63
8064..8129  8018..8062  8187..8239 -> -0.020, 1.58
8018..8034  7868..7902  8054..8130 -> -0.043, 1.62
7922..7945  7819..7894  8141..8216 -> 0.036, 1.66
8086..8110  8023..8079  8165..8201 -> -0.035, 1.57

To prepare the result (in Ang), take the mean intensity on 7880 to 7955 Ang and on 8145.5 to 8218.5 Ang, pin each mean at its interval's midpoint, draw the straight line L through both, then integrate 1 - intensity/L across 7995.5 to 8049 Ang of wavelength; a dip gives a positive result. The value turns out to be -1.9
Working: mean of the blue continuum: 1.63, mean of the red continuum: 1.54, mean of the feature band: 1.65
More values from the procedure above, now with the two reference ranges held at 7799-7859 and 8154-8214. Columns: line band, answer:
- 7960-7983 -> -0.5 Ang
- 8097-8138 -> -1.5 Ang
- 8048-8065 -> 0.8 Ang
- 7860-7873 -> -0.4 Ang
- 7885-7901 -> -0.5 Ang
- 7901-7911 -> 0.1 Ang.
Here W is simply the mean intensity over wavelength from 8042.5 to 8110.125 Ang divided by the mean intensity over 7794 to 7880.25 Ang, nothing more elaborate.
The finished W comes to 0.94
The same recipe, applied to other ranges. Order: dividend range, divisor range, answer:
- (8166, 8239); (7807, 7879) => 0.91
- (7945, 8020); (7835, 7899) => 0.97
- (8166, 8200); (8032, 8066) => 0.98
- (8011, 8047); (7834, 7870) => 0.97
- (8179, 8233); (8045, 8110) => 0.97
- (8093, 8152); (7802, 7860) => 0.97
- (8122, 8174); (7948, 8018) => 0.96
